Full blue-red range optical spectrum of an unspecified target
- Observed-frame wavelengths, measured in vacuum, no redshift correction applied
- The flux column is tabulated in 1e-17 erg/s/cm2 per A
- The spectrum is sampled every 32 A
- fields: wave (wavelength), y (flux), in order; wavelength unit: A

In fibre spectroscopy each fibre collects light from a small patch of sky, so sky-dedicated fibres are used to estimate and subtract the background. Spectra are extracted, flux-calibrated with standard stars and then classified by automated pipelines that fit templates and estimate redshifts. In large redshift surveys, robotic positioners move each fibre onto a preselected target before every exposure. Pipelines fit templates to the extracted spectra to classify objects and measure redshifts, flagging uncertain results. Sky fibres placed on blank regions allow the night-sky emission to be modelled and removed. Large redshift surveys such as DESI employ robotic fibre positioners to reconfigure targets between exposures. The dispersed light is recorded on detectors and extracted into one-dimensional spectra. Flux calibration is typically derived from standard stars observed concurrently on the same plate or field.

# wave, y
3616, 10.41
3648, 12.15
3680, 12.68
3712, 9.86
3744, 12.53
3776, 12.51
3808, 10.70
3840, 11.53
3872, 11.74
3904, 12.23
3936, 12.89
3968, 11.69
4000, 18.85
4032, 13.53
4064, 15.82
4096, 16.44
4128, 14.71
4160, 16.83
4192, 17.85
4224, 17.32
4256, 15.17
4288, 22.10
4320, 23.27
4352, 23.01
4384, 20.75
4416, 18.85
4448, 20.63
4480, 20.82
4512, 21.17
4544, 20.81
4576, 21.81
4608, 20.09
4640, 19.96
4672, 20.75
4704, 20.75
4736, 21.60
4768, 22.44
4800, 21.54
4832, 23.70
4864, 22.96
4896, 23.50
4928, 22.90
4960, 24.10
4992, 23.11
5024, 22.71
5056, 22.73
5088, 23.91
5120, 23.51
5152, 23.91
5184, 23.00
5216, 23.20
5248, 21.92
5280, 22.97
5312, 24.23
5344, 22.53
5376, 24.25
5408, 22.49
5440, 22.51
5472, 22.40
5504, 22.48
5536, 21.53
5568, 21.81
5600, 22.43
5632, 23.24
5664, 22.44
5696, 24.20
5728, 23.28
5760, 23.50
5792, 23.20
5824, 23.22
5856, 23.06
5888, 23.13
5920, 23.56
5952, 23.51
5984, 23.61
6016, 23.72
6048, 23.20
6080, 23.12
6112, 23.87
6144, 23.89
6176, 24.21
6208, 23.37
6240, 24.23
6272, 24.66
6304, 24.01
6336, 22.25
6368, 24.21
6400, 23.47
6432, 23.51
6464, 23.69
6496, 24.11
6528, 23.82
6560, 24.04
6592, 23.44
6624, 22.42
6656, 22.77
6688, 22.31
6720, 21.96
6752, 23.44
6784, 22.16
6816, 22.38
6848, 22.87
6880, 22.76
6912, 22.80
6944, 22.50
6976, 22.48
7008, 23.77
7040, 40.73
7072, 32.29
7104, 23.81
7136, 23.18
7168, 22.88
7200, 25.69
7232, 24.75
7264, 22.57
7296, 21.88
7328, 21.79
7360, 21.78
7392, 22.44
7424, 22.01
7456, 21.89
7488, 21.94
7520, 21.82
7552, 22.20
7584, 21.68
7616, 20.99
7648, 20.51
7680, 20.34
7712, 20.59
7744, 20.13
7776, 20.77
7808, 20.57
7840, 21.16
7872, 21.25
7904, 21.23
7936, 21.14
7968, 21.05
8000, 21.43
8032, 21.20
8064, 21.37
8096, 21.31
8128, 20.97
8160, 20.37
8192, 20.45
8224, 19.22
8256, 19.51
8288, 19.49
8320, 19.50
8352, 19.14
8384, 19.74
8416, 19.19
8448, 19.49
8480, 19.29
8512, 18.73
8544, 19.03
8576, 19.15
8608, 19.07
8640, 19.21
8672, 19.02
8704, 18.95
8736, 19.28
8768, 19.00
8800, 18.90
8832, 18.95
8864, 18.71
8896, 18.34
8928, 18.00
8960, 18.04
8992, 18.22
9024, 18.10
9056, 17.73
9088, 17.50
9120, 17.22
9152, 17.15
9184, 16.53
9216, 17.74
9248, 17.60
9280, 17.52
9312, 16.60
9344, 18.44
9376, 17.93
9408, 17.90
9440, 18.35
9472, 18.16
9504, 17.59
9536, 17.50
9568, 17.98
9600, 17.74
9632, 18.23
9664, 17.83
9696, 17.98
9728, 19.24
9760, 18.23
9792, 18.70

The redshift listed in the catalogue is 0.07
